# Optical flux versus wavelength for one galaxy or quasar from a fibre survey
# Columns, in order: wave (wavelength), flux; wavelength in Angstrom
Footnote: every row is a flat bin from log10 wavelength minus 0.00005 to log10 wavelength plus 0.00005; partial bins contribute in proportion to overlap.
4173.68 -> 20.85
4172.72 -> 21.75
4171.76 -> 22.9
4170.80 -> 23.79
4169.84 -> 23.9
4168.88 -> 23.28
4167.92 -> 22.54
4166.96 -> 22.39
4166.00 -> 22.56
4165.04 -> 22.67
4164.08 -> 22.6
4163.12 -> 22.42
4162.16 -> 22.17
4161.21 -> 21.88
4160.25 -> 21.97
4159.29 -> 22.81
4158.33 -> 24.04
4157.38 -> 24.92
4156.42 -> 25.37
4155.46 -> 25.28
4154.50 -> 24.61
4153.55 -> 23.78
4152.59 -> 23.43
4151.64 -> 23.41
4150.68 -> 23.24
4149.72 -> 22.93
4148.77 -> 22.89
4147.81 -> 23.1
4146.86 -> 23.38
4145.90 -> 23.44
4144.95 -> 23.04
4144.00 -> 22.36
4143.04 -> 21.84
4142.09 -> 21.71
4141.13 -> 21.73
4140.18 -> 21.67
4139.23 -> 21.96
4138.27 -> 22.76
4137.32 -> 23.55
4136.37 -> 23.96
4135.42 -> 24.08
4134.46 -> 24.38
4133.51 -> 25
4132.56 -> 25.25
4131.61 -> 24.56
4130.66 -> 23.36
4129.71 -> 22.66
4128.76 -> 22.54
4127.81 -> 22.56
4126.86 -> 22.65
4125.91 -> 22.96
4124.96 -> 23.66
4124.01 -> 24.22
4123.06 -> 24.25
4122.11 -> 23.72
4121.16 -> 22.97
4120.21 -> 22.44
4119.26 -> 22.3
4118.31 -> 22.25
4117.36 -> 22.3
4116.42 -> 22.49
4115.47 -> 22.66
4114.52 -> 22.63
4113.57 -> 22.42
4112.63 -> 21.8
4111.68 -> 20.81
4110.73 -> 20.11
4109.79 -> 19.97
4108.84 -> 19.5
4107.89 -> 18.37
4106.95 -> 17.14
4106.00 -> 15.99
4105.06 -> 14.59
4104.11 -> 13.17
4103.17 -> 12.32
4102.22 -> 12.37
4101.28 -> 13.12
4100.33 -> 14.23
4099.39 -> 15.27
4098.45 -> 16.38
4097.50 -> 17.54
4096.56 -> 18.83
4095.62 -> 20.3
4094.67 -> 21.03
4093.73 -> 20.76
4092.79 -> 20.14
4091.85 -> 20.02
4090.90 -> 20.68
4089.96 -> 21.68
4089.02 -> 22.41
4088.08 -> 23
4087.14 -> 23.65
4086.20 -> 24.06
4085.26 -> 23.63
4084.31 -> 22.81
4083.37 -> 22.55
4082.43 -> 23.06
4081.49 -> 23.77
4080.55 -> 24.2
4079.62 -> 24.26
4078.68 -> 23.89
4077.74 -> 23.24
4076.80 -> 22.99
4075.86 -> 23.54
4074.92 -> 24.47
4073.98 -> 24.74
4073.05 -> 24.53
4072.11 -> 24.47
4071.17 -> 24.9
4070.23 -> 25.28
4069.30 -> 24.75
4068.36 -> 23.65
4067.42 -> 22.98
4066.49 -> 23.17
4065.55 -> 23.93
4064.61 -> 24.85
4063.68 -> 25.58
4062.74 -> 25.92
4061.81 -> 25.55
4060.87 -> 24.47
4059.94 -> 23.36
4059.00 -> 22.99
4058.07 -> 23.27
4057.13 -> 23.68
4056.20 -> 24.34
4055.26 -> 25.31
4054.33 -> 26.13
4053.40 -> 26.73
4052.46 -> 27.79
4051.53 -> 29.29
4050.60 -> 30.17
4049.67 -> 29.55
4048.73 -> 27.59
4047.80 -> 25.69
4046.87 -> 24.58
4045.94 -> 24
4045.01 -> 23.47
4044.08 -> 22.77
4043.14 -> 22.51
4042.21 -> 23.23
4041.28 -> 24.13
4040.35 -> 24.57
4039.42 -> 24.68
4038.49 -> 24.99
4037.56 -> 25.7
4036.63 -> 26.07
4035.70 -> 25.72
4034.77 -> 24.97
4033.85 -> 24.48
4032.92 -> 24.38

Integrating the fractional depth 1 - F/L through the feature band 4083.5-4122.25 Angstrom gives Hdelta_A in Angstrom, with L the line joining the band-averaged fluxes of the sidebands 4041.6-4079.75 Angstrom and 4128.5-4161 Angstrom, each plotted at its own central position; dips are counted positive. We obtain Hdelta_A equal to 6.9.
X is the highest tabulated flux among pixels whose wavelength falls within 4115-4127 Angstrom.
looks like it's 24.25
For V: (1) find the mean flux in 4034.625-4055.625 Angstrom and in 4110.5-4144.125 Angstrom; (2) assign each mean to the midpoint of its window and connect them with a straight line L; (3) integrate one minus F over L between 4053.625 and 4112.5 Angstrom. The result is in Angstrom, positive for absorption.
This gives 6.9 Angstrom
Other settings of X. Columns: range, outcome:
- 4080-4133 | 25.25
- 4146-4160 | 25.37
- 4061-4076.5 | 25.92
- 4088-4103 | 23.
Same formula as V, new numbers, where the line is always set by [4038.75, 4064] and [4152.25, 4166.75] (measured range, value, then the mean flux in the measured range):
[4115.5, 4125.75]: 0.4 Angstrom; 23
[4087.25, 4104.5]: 4.5 Angstrom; 18.1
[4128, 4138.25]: 0.0 Angstrom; 23.9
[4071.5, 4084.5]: 0.5 Angstrom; 23.8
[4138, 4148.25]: 0.5 Angstrom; 22.4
